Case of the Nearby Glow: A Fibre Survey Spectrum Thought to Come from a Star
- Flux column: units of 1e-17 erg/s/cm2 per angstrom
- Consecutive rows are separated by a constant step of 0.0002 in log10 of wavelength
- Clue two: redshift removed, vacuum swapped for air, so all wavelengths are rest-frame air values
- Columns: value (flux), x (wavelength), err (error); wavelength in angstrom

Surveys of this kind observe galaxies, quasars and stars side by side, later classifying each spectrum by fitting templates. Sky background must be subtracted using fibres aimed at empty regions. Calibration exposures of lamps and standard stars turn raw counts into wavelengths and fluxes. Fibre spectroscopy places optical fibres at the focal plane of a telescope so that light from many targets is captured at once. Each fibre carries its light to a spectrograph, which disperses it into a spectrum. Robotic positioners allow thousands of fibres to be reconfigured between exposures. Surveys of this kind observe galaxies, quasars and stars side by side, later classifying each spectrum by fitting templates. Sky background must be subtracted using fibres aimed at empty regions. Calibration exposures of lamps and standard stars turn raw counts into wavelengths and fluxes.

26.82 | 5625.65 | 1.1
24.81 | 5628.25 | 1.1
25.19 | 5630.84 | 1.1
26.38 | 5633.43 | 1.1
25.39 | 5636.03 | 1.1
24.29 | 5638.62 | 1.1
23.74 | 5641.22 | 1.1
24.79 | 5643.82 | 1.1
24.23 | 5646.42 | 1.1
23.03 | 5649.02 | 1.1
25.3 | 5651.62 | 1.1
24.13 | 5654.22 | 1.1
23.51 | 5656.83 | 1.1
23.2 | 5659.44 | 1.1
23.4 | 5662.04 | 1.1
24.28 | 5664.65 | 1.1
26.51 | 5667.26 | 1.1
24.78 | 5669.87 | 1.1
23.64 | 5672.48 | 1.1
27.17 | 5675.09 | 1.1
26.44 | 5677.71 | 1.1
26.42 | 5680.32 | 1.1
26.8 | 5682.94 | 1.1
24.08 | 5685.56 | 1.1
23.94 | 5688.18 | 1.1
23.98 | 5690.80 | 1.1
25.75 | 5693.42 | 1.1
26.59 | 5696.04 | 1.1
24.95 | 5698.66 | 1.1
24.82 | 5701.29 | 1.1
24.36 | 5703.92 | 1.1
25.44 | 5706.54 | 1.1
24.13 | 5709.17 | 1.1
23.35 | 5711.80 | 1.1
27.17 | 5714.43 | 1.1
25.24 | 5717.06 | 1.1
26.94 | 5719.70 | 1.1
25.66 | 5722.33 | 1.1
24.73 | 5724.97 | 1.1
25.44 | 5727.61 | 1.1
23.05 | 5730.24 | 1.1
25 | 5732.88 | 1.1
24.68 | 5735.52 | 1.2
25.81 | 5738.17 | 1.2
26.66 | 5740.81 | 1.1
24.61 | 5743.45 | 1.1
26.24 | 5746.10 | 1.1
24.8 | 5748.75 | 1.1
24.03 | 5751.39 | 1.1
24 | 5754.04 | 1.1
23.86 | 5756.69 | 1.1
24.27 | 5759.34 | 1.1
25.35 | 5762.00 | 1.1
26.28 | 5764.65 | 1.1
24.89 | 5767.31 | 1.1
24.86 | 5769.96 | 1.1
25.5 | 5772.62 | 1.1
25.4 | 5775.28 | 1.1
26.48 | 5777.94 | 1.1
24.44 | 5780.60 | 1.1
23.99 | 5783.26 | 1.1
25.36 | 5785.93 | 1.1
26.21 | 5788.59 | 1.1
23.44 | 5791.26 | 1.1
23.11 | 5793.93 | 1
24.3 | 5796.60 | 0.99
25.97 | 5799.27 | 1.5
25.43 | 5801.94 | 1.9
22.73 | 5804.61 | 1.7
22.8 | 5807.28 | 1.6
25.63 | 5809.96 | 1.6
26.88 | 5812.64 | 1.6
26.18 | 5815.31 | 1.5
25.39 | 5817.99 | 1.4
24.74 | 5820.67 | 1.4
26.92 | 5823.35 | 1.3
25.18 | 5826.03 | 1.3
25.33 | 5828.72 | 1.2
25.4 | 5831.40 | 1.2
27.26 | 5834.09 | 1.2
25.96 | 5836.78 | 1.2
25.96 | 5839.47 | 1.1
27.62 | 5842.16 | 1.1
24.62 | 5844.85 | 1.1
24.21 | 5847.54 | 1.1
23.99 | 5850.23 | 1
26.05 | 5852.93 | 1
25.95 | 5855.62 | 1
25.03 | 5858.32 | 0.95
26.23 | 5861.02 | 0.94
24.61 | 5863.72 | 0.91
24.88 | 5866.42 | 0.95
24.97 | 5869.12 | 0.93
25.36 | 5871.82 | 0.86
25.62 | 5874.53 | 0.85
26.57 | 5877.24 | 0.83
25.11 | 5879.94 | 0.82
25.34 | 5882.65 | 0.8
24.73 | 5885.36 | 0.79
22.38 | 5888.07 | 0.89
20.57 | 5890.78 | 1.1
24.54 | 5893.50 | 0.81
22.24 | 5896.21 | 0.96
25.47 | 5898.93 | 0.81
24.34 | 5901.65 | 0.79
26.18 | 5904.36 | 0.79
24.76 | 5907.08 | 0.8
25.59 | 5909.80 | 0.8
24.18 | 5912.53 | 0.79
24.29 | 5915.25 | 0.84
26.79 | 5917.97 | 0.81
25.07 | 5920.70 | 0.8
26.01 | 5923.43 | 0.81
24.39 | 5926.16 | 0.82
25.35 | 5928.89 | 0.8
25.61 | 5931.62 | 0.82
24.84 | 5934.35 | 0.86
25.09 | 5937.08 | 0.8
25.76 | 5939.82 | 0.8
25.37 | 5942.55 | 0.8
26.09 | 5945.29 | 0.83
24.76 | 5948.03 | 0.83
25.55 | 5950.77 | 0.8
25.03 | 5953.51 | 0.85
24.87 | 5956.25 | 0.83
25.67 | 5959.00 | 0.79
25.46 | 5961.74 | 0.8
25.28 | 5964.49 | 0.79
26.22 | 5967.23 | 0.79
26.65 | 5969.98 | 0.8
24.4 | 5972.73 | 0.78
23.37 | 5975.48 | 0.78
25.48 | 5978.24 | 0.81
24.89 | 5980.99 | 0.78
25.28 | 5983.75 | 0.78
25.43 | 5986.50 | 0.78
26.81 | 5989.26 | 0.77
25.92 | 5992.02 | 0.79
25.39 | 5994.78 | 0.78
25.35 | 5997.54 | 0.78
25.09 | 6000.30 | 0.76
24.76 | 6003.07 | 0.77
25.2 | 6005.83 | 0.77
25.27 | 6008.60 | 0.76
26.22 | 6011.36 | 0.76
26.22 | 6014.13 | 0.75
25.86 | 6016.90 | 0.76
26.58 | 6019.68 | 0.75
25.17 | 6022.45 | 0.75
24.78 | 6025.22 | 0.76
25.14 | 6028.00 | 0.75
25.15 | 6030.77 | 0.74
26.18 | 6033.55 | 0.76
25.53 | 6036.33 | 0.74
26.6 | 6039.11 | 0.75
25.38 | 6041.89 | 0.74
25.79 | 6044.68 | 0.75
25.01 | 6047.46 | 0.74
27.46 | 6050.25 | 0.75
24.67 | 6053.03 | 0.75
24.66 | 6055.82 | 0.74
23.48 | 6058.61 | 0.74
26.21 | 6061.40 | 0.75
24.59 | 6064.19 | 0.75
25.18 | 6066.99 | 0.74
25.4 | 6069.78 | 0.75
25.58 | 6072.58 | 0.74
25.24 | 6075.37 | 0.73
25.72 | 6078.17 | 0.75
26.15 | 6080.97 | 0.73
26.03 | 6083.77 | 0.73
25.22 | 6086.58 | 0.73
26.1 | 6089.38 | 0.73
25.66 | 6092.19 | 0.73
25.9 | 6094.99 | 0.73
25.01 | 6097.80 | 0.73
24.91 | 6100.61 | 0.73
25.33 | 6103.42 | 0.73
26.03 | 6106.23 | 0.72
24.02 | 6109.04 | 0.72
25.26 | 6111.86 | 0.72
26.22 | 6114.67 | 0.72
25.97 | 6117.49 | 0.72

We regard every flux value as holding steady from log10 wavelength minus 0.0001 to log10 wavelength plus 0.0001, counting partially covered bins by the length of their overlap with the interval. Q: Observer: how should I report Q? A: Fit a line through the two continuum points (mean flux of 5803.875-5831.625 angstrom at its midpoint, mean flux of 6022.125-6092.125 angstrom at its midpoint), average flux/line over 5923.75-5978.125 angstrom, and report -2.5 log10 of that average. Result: 0.004 mag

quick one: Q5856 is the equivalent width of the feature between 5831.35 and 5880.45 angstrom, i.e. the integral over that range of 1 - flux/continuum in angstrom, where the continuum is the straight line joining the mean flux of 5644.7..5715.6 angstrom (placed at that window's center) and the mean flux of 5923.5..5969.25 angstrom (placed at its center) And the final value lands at -0.7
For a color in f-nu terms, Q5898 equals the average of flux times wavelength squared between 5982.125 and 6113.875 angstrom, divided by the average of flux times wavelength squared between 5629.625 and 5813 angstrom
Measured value 1.14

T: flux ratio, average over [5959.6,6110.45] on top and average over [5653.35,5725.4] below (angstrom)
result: 1.0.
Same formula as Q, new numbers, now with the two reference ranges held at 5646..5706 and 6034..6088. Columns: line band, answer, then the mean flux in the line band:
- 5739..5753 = -0.013 mag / 25.3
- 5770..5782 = -0.016 mag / 25.4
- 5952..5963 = 0.002 mag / 25.3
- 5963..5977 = 0.007 mag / 25.2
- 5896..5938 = 0.007 mag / 25.1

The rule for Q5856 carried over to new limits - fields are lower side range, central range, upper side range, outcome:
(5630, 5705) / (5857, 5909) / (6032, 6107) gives 1.1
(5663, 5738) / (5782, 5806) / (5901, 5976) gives 0.7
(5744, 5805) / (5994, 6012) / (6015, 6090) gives 0.1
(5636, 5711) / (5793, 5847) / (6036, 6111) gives -0.8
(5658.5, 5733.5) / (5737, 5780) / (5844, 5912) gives -0.3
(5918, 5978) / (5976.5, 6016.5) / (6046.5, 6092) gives -0.2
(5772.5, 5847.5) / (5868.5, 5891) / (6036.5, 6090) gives 0.6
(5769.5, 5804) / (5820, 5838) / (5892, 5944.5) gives -0.7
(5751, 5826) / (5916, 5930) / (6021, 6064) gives -0.2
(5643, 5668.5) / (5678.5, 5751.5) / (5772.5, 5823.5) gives -1.9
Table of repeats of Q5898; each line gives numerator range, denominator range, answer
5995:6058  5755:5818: 1.11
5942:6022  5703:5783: 1.10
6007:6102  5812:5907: 1.08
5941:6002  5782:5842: 1.06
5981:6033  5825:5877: 1.06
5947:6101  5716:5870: 1.09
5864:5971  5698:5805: 1.06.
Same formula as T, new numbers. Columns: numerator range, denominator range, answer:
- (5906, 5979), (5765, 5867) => 1.00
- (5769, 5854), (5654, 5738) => 1.01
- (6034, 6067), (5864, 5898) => 1.04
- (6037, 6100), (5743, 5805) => 1.03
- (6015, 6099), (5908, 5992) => 1.01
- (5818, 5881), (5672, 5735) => 1.01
